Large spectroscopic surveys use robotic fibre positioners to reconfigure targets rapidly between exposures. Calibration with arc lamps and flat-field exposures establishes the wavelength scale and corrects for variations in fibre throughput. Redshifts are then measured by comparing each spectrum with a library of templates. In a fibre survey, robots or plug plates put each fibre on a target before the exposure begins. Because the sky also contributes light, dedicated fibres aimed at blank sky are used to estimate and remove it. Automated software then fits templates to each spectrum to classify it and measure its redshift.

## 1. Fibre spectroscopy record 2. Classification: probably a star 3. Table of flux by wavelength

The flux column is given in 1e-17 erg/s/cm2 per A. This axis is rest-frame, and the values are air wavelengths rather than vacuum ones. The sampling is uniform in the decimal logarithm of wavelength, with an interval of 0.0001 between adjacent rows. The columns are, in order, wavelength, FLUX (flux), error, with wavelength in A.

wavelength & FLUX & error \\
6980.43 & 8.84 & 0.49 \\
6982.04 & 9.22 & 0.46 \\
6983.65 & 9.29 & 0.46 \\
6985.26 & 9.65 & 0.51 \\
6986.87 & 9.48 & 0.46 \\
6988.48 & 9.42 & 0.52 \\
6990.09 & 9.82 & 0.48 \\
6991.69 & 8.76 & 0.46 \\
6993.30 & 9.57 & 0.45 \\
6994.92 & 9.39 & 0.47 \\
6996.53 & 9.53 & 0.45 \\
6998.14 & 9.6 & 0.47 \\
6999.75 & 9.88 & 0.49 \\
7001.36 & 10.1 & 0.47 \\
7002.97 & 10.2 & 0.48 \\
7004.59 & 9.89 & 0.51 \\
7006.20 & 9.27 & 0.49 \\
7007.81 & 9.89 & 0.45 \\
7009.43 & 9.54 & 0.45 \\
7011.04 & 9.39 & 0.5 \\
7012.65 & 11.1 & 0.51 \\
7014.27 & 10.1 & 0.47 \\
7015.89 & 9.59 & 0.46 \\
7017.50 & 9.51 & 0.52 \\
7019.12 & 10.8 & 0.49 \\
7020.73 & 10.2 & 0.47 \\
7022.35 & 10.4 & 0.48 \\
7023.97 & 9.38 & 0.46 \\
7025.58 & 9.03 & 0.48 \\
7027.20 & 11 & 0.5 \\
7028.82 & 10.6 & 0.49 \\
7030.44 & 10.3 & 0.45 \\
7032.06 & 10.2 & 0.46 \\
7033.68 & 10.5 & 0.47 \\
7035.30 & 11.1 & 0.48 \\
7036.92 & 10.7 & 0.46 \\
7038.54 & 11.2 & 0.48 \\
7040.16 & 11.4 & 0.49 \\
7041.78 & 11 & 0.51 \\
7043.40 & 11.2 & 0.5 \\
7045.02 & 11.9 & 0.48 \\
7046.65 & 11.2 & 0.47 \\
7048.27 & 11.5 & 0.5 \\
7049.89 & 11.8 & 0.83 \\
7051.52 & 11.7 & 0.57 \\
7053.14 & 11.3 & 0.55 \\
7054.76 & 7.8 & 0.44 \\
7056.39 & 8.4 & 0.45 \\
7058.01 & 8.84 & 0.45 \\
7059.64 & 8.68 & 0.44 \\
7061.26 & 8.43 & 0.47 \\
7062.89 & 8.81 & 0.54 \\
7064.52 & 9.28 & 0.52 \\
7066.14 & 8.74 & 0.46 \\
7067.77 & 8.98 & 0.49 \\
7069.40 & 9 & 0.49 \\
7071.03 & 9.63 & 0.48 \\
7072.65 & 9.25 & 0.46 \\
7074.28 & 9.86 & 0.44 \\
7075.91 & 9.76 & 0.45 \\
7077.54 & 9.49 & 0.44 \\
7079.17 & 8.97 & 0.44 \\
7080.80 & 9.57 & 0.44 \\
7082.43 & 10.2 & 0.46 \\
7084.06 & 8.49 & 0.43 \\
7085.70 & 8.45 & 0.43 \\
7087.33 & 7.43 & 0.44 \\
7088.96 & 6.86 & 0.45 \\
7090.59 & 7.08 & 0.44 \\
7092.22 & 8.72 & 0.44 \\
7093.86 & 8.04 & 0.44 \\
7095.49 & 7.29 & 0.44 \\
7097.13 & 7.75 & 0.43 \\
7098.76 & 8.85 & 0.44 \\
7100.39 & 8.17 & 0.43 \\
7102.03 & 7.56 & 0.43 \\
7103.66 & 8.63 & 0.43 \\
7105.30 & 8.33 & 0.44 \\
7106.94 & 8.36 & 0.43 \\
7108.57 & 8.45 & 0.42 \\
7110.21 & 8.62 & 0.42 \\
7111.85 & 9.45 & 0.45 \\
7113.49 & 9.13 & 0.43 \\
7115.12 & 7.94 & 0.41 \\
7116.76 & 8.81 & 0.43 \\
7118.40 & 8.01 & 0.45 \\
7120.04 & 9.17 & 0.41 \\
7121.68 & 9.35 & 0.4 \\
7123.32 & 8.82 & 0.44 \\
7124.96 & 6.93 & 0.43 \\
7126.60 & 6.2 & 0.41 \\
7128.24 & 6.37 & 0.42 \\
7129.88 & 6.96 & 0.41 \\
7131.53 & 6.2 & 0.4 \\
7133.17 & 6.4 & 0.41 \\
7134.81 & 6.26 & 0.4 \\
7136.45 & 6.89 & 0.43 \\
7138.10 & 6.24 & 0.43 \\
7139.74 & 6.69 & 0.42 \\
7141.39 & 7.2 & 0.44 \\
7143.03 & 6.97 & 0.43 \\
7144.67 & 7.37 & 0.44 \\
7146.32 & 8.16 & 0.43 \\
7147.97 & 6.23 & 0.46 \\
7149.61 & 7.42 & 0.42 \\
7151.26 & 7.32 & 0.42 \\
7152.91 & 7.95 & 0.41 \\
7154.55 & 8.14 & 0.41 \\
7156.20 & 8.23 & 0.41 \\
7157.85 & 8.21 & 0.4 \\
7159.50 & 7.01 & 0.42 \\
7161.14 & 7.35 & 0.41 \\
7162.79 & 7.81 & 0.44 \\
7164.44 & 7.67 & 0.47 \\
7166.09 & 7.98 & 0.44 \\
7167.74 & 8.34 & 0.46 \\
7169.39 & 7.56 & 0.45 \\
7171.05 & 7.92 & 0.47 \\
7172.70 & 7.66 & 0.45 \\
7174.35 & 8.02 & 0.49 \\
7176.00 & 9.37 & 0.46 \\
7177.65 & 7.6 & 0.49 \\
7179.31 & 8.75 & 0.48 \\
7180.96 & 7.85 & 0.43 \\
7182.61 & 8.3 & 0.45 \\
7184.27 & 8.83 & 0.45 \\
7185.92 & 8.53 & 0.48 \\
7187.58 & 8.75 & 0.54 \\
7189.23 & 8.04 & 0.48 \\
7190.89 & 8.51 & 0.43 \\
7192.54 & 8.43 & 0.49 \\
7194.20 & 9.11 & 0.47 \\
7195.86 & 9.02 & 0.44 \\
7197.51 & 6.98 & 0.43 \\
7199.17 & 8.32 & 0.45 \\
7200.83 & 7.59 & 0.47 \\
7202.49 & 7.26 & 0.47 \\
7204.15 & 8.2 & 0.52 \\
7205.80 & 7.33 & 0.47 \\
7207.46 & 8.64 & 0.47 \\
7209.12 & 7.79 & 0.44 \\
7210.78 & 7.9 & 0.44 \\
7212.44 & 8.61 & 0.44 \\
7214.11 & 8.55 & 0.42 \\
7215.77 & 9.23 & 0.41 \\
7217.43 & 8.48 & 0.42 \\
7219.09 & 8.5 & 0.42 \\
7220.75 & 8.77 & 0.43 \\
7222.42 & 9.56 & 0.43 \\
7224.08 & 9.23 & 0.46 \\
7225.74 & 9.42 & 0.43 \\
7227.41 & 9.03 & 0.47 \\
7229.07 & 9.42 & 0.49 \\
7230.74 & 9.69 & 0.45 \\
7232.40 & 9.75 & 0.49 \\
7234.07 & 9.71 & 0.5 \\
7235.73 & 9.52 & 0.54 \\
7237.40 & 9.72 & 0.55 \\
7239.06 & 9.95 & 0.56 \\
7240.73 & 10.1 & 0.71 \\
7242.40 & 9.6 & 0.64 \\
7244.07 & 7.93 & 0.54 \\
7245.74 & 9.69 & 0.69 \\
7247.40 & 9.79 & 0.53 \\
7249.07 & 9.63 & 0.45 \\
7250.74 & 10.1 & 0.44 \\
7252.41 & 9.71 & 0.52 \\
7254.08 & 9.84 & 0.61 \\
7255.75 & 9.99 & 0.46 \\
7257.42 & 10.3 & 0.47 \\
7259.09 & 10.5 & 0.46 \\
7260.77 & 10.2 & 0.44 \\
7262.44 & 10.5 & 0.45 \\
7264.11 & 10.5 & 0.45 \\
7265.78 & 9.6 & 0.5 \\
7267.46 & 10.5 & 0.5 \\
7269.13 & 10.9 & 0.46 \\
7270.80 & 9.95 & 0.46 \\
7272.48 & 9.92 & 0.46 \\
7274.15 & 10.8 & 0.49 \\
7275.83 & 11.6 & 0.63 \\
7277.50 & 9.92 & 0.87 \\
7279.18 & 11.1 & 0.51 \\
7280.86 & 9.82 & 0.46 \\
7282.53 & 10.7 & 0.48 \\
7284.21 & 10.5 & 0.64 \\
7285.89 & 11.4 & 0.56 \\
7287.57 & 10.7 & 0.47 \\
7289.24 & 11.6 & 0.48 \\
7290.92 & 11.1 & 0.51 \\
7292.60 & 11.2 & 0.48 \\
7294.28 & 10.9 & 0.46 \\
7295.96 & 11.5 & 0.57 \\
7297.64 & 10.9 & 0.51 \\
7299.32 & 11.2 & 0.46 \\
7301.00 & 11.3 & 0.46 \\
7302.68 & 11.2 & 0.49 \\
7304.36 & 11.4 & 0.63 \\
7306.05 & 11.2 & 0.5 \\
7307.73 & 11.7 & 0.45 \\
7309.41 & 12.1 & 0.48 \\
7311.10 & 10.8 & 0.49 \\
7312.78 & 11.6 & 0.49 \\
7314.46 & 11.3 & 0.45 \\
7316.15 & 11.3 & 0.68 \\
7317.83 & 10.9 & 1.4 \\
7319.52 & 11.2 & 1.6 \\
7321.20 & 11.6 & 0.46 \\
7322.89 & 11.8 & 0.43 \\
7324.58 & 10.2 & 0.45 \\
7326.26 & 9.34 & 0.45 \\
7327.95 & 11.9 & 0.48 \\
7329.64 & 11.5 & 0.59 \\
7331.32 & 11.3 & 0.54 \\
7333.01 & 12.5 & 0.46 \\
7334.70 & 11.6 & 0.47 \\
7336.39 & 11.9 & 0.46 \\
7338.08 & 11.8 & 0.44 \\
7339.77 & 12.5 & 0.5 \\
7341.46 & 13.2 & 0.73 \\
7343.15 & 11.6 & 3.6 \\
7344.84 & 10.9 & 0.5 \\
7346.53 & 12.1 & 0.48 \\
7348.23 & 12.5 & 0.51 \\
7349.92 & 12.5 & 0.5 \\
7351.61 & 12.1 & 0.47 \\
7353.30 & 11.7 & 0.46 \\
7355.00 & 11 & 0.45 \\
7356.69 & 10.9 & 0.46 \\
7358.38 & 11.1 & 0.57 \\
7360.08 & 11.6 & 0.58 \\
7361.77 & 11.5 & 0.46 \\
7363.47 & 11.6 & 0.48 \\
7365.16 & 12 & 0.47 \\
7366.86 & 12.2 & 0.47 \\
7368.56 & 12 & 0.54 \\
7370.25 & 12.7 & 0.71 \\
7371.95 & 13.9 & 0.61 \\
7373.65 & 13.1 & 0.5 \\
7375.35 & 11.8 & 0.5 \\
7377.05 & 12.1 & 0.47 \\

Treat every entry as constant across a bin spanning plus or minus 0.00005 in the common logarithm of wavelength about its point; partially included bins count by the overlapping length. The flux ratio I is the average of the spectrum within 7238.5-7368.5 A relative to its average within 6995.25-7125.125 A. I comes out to 1.2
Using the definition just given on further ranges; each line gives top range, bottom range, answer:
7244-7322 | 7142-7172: 1.40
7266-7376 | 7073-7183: 1.43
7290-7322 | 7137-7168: 1.51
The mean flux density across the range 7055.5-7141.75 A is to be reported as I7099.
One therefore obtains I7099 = 8.23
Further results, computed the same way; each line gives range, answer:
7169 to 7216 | 8.22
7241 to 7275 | 10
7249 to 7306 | 10.6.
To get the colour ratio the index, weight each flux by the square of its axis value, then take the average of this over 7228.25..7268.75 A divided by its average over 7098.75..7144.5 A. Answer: 1.3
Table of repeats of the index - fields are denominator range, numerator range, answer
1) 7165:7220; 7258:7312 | 1.35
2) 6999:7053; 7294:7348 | 1.19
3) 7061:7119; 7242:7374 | 1.37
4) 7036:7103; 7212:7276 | 1.09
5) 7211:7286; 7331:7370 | 1.24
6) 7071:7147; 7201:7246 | 1.14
